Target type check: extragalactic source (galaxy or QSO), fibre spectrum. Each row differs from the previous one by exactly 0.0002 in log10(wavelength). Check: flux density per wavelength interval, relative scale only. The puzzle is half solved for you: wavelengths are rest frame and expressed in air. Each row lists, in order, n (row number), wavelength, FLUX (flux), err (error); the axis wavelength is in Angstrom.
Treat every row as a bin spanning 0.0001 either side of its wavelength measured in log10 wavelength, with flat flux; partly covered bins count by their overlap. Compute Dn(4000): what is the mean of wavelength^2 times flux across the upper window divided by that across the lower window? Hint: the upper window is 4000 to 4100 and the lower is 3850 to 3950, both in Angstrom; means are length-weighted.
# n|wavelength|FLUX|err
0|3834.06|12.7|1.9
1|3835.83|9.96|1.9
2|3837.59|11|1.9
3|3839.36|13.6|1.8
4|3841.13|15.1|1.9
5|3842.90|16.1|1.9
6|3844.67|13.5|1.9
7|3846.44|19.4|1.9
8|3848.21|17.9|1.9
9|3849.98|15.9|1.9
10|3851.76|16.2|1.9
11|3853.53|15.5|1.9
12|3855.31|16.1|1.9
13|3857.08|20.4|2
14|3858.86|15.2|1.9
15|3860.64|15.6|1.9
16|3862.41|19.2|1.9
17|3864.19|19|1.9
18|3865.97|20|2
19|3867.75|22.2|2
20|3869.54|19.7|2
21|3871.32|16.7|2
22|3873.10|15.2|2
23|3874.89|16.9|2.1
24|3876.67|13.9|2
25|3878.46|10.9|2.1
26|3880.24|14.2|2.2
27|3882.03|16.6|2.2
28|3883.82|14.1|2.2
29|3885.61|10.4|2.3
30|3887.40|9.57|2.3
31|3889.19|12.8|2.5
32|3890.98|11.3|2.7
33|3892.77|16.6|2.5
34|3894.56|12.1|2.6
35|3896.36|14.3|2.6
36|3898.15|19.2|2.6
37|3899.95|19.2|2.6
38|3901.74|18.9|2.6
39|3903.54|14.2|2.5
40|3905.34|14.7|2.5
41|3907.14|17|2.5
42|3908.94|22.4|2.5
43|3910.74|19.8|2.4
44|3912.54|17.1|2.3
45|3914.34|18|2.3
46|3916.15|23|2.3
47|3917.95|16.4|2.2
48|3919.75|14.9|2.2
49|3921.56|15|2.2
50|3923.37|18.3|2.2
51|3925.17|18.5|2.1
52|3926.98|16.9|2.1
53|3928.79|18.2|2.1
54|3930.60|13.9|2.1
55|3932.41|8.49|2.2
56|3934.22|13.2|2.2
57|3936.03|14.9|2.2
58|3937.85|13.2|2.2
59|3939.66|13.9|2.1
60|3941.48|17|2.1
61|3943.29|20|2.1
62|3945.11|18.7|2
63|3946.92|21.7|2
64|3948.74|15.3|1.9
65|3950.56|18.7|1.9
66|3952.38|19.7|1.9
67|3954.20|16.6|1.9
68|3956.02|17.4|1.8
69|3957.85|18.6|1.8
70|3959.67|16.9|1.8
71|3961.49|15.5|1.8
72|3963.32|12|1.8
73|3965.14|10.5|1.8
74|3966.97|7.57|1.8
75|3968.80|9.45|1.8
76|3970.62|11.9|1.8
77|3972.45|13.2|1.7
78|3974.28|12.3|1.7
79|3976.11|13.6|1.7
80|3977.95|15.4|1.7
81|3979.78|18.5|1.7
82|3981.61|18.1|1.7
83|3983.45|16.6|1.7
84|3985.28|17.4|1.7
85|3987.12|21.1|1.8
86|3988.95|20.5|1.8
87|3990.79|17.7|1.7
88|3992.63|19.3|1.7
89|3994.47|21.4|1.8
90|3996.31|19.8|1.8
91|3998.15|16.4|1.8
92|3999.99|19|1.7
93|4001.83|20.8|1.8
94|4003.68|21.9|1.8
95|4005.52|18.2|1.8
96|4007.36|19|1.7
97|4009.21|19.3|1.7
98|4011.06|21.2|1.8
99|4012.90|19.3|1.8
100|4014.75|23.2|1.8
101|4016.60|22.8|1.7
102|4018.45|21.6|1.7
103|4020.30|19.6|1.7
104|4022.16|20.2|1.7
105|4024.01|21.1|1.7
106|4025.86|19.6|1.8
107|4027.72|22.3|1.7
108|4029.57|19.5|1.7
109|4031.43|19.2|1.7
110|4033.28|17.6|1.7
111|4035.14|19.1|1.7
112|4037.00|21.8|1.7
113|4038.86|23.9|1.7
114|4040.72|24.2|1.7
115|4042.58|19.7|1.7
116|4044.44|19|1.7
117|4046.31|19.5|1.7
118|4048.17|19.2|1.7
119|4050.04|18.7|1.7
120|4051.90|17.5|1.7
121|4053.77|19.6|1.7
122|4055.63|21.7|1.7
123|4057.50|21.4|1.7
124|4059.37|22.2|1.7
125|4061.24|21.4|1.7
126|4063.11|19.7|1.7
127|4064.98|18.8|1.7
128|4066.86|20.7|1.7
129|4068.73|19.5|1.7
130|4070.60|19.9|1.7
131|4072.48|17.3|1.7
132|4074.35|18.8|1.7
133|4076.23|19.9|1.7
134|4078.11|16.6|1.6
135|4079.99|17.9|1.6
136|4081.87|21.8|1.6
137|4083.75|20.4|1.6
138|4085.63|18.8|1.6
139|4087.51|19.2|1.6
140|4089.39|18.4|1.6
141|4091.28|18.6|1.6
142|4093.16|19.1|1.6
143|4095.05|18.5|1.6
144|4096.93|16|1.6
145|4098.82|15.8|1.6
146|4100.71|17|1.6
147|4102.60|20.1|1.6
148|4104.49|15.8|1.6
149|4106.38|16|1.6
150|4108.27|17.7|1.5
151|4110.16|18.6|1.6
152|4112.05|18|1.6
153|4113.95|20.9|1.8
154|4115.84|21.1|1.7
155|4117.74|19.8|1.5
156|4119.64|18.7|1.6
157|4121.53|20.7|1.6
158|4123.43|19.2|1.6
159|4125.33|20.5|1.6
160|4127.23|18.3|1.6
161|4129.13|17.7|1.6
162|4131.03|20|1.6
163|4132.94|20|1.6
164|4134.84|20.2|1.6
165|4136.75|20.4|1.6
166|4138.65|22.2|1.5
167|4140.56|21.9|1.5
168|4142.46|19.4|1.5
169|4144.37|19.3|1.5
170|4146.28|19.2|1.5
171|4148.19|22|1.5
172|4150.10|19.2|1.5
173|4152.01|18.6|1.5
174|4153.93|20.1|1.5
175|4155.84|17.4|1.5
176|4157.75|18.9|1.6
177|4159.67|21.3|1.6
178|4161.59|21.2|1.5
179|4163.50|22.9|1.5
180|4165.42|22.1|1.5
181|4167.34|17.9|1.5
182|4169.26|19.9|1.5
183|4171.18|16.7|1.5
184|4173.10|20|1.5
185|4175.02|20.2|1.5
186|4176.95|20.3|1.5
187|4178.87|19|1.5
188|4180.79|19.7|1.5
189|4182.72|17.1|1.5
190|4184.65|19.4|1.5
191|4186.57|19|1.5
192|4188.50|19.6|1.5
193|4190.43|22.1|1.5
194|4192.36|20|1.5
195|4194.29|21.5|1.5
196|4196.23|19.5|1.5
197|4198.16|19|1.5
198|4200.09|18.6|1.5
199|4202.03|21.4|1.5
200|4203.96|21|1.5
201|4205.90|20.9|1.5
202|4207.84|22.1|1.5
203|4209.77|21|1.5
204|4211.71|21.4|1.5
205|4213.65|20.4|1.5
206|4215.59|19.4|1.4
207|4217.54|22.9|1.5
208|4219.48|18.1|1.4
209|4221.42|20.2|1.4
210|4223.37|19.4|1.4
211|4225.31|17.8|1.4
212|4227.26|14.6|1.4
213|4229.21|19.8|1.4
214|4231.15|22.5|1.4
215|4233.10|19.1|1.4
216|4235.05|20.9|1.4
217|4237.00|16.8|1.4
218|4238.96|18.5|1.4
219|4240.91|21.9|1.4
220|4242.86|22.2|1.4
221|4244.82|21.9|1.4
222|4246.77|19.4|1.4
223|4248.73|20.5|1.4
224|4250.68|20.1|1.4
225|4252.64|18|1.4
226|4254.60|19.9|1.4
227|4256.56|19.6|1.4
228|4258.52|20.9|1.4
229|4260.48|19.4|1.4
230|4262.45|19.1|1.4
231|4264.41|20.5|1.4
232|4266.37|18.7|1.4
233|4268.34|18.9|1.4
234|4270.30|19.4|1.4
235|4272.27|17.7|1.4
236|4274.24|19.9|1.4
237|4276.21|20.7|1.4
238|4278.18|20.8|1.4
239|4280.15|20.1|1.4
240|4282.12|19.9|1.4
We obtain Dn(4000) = 1.31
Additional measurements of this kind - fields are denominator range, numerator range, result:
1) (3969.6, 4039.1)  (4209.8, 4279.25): 1.17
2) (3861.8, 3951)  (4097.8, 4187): 1.34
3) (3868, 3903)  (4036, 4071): 1.48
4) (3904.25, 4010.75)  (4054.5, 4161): 1.24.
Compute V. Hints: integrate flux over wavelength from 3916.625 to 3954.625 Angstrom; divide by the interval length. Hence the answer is 16.4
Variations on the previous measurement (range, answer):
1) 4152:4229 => 19.8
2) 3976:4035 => 19.5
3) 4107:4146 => 19.7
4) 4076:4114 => 18.2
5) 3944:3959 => 18.3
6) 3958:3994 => 15.3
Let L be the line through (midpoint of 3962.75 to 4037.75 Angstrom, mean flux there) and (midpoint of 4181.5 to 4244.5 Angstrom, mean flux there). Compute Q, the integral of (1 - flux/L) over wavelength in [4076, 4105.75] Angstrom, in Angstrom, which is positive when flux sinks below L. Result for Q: 0.9 Angstrom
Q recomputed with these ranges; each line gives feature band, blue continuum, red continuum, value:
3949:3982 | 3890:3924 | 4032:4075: 6.3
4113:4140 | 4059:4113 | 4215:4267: -1.5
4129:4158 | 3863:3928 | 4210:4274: -1.7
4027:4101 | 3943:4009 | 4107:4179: -4.4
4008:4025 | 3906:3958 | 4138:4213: -2.6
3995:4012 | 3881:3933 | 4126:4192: -2.1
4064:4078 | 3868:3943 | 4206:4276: -1.1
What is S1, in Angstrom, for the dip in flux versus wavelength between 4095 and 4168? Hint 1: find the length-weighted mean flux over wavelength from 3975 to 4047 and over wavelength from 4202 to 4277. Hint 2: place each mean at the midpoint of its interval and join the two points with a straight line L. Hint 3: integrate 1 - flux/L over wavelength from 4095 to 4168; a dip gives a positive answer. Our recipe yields 1.6 Angstrom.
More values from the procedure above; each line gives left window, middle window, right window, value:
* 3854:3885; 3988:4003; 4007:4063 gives 0.14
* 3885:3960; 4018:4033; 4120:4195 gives -1.95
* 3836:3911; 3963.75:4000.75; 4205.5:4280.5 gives 2.55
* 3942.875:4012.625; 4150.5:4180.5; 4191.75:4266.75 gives -0.77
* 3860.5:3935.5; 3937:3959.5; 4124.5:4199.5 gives -0.93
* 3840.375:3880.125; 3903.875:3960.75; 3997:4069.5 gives 3.79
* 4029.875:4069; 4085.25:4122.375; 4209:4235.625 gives 3.05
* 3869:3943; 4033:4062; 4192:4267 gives -4.81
